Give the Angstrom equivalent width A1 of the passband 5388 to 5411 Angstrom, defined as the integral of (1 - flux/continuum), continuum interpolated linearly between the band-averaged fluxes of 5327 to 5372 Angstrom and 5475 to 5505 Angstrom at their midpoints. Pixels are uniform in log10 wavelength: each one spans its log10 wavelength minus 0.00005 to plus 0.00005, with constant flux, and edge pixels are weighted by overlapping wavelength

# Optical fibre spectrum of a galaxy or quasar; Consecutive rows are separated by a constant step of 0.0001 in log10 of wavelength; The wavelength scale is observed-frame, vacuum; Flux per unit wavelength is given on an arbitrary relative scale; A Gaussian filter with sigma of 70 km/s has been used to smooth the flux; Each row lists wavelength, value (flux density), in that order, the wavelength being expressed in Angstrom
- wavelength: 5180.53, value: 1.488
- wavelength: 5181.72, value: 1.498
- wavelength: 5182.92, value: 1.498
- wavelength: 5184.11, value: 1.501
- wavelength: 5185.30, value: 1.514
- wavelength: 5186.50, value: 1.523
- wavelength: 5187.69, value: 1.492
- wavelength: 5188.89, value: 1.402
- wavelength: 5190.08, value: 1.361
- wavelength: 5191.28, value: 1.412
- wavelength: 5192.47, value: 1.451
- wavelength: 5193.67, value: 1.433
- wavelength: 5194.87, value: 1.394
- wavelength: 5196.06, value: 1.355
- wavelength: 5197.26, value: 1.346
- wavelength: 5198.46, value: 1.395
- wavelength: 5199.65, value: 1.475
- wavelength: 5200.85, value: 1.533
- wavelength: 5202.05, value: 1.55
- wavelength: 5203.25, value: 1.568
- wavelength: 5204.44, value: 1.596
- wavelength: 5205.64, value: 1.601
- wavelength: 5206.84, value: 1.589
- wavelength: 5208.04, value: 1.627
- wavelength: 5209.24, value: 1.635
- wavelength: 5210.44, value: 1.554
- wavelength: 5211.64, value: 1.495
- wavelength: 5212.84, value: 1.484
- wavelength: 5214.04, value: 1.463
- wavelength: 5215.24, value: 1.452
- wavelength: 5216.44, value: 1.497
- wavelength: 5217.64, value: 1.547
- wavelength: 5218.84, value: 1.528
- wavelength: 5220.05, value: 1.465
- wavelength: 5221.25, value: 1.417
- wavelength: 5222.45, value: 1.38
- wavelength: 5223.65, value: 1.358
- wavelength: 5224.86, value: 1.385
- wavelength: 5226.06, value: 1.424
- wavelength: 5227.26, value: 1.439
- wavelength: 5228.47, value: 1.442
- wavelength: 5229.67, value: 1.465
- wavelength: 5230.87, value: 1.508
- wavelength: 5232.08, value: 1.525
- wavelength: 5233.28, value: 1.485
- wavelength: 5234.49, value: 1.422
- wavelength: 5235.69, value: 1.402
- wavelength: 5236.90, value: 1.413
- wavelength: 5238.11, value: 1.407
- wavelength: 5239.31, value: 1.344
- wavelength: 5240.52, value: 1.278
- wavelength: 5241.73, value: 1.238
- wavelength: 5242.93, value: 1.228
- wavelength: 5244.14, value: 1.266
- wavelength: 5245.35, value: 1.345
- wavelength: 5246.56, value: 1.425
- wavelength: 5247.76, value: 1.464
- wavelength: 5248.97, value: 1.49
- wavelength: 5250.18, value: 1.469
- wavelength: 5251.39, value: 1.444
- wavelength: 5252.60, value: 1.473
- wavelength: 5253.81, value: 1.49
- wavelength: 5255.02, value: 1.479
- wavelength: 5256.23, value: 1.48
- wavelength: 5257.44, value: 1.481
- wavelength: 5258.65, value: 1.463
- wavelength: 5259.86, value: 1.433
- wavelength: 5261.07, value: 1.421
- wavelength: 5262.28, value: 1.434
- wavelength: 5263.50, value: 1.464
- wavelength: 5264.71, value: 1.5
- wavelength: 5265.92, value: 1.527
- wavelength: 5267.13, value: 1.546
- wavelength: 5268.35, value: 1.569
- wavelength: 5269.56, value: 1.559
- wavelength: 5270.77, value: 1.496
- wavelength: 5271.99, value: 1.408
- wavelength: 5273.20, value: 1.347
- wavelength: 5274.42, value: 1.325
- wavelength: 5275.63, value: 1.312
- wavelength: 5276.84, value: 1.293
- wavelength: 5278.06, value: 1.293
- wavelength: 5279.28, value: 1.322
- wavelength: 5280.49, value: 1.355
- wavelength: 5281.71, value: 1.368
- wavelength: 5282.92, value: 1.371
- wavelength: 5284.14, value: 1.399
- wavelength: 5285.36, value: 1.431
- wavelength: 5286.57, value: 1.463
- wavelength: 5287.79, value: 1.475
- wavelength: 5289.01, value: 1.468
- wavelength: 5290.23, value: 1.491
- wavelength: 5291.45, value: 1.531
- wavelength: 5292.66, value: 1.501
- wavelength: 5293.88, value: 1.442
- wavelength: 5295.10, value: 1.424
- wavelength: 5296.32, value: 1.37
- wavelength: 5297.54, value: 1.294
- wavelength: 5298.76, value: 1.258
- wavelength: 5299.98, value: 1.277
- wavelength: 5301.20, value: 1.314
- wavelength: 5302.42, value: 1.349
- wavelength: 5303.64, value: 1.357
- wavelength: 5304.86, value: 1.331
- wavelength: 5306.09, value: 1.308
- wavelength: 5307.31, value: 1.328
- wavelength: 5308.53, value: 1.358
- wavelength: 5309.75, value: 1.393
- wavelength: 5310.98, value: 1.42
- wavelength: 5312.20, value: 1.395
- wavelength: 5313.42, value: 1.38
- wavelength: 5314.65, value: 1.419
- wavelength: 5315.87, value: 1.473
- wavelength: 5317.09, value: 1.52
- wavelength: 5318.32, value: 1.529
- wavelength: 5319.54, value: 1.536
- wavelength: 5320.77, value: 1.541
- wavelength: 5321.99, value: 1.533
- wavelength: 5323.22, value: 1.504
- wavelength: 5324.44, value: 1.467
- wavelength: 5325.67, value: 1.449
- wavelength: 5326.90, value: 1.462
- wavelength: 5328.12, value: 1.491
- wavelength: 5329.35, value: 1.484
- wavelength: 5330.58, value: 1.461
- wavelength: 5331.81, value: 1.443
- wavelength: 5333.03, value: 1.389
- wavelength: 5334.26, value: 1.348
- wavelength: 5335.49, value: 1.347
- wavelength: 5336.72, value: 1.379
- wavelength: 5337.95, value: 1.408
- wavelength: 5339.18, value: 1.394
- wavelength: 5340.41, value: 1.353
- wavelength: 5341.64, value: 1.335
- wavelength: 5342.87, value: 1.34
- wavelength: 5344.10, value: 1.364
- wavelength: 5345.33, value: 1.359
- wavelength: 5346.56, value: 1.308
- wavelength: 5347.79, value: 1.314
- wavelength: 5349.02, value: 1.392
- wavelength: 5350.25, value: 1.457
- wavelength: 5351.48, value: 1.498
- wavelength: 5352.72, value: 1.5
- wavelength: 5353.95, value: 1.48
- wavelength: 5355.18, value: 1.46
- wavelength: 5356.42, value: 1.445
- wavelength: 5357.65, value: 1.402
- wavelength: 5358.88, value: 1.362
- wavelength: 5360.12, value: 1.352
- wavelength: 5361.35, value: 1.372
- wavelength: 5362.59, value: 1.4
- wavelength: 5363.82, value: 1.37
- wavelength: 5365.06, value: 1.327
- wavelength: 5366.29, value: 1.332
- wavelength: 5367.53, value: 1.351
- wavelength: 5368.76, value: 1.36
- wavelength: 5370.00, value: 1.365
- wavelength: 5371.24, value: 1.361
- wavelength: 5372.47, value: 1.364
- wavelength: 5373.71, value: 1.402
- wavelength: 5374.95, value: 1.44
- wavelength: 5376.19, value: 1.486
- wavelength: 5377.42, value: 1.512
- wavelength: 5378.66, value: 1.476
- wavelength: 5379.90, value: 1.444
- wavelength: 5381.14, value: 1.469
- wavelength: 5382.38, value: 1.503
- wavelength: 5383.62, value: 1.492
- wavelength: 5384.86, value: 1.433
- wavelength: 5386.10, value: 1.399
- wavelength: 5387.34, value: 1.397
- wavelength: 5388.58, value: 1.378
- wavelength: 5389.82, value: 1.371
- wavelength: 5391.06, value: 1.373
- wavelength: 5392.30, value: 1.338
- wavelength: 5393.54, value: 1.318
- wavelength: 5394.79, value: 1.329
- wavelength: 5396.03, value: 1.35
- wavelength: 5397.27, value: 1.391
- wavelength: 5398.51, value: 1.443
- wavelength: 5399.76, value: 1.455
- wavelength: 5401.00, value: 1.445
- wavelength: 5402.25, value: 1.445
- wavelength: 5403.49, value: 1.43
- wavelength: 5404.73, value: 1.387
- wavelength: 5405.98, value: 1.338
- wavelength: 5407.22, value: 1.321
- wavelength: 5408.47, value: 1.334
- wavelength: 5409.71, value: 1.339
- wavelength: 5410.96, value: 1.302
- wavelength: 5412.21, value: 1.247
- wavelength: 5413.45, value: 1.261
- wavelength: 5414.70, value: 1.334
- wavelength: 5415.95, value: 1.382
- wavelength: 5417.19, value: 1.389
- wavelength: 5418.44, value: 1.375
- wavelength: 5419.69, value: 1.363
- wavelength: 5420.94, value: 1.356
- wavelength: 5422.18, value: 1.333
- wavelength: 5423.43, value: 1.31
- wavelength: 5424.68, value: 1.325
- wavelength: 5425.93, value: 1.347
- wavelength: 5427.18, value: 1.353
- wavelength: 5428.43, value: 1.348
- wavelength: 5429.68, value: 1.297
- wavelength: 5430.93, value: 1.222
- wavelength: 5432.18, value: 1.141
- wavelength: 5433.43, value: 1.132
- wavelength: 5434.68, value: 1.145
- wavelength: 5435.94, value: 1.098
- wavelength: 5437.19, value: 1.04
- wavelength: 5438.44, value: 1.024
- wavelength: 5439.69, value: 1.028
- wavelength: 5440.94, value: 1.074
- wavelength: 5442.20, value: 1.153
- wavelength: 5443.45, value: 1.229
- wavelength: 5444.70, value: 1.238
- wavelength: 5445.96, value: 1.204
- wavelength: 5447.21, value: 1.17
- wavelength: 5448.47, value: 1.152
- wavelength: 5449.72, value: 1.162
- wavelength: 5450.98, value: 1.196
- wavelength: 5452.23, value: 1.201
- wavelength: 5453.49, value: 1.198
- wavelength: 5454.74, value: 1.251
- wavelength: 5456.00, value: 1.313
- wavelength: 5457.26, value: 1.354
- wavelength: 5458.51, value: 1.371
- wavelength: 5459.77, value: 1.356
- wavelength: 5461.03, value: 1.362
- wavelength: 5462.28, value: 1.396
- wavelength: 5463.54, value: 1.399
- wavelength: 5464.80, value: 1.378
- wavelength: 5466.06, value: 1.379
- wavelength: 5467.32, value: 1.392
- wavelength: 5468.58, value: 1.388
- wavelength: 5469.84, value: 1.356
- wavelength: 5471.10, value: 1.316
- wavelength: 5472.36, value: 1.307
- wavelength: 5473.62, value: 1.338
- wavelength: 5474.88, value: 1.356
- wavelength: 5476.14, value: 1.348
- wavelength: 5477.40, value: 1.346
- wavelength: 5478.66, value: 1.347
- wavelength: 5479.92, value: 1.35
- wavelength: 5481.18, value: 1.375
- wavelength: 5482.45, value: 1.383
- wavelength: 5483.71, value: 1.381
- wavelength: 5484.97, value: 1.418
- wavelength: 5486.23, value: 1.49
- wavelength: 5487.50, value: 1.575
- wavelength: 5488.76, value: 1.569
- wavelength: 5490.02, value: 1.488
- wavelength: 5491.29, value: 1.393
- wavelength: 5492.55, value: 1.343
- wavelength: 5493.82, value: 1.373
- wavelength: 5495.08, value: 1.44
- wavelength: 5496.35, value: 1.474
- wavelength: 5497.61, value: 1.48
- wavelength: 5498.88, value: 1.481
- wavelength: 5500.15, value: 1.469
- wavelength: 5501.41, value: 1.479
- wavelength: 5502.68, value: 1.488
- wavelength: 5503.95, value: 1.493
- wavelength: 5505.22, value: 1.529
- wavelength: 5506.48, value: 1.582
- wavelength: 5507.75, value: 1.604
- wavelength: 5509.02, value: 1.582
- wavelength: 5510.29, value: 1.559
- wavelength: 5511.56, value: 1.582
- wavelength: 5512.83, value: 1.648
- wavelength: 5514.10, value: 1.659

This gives 0.5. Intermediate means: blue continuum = 1.39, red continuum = 1.43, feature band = 1.37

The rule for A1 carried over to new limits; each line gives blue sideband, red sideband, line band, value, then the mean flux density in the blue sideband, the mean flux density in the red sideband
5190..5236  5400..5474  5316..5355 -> -1.7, 1.48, 1.29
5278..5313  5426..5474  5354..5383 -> -1.9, 1.38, 1.25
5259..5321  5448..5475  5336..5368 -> -0.2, 1.41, 1.31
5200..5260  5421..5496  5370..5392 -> -1.1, 1.46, 1.3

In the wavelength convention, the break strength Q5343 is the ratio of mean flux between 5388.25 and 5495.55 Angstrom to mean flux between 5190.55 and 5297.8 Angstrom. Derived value 0.91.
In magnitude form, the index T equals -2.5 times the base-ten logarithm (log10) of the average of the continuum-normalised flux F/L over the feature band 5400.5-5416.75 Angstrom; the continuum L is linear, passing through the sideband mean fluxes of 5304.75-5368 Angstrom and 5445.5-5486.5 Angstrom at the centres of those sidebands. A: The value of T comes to 0.010 mag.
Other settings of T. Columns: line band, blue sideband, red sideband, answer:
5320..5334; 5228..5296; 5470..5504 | -0.04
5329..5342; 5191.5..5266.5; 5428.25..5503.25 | 0.00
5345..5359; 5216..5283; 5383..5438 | -0.04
